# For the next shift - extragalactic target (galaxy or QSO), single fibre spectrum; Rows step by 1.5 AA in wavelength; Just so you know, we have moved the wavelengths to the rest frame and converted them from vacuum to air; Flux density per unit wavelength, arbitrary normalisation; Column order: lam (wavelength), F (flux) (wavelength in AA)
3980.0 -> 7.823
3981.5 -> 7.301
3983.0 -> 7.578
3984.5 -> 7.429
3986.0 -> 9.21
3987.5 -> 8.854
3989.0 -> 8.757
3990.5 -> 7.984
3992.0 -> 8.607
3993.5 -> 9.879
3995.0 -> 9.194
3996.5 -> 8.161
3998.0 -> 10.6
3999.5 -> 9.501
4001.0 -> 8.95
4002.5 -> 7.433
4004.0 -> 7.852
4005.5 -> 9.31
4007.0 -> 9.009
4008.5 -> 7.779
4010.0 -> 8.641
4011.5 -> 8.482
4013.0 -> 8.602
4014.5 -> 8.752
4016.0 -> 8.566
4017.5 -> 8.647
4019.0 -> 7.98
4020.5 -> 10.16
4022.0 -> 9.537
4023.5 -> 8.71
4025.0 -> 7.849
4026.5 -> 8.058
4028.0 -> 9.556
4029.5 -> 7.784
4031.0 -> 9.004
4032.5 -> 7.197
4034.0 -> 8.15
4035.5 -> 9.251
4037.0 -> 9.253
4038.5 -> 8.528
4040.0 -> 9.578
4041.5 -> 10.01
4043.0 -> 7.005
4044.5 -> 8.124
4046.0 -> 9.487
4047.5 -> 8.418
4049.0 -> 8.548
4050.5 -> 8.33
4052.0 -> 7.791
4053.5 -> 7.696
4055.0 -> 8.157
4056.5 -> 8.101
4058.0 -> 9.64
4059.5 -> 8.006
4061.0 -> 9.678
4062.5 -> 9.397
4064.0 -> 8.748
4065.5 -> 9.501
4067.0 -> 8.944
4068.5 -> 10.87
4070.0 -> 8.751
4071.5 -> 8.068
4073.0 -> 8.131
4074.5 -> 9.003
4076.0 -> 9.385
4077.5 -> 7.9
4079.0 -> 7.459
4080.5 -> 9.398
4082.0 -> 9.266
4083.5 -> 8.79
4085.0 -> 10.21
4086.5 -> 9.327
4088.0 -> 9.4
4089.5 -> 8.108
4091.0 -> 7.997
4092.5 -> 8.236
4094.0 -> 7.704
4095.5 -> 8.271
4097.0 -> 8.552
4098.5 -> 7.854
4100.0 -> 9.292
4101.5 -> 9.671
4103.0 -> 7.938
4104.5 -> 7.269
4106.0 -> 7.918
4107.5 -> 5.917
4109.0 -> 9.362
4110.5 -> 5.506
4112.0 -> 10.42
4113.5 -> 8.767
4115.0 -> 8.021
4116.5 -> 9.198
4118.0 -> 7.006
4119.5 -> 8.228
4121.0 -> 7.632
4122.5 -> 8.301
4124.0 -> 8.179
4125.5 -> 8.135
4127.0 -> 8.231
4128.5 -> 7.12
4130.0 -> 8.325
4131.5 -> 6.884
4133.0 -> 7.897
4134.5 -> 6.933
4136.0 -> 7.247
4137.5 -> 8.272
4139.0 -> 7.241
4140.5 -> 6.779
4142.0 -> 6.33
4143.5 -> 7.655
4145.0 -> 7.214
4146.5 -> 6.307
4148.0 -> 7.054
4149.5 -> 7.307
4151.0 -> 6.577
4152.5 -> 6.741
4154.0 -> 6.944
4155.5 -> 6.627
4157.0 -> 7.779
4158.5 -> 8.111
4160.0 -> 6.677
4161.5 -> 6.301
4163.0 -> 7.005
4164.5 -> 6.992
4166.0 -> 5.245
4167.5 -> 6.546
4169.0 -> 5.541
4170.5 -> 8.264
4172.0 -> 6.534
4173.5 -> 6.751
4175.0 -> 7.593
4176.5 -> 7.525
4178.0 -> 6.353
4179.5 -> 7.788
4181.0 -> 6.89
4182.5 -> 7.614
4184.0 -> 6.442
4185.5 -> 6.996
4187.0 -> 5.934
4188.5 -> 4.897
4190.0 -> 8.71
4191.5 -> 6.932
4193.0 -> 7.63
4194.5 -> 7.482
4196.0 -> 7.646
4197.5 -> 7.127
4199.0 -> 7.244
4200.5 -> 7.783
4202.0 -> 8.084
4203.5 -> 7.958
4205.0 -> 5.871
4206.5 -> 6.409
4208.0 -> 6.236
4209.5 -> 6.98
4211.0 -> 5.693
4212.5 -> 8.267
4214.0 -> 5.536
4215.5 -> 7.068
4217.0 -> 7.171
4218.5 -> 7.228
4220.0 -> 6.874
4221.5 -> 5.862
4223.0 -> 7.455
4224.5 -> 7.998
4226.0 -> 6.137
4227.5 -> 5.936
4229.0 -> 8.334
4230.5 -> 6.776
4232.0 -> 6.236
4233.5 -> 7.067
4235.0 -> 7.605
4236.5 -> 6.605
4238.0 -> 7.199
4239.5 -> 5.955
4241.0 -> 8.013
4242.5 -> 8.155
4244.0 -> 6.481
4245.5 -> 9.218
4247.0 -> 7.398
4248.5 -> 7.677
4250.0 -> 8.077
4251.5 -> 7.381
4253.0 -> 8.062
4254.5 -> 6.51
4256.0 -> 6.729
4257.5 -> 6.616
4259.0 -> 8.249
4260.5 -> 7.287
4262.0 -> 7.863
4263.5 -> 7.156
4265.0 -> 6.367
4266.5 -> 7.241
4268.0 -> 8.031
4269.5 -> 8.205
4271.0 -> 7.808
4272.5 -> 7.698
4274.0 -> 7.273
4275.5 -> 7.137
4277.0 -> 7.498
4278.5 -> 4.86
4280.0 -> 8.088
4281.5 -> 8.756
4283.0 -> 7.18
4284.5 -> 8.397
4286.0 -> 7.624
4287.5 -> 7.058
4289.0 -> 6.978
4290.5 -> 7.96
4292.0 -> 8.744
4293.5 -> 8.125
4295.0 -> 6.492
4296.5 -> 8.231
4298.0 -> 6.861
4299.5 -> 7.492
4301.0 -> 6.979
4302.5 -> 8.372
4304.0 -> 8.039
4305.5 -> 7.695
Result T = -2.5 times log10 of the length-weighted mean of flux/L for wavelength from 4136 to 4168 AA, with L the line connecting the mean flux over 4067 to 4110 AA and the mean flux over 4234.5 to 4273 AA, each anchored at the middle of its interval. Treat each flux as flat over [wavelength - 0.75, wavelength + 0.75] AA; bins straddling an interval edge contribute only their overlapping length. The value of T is 0.17 mag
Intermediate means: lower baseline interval 8.56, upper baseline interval 7.44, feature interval 6.95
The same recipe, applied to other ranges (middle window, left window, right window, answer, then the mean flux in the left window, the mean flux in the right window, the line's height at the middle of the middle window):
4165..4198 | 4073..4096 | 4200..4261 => 0.11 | 8.68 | 7.12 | 7.65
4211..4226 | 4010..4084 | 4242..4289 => 0.12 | 8.7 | 7.47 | 7.74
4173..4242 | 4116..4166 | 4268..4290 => 0.06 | 7.33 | 7.49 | 7.41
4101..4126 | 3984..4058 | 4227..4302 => 0.01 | 8.64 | 7.4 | 8.17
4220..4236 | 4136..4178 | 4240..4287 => 0.06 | 6.95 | 7.51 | 7.32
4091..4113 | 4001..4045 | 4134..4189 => -0.07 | 8.59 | 6.9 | 7.63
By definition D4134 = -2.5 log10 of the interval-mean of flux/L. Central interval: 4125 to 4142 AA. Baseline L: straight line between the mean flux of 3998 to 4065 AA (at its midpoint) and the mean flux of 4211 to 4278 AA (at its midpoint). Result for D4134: 0.068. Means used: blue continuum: 8.64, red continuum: 7.23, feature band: 7.49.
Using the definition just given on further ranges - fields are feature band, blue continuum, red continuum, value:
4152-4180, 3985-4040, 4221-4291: 0.14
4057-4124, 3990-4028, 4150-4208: -0.09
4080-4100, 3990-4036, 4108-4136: -0.07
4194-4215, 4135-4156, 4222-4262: 0.02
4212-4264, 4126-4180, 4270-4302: 0.02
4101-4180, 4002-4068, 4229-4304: 0.10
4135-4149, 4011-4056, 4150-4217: 0.04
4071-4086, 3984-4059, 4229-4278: -0.06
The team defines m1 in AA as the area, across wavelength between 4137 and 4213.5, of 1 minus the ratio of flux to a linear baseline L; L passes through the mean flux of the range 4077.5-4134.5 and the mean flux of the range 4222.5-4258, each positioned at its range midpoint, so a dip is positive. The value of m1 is 7.25 AA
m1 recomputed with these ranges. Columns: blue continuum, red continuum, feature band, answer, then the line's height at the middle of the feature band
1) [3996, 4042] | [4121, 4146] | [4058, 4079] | -1.8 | 8.22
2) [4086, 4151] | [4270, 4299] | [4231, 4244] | 0.9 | 7.62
